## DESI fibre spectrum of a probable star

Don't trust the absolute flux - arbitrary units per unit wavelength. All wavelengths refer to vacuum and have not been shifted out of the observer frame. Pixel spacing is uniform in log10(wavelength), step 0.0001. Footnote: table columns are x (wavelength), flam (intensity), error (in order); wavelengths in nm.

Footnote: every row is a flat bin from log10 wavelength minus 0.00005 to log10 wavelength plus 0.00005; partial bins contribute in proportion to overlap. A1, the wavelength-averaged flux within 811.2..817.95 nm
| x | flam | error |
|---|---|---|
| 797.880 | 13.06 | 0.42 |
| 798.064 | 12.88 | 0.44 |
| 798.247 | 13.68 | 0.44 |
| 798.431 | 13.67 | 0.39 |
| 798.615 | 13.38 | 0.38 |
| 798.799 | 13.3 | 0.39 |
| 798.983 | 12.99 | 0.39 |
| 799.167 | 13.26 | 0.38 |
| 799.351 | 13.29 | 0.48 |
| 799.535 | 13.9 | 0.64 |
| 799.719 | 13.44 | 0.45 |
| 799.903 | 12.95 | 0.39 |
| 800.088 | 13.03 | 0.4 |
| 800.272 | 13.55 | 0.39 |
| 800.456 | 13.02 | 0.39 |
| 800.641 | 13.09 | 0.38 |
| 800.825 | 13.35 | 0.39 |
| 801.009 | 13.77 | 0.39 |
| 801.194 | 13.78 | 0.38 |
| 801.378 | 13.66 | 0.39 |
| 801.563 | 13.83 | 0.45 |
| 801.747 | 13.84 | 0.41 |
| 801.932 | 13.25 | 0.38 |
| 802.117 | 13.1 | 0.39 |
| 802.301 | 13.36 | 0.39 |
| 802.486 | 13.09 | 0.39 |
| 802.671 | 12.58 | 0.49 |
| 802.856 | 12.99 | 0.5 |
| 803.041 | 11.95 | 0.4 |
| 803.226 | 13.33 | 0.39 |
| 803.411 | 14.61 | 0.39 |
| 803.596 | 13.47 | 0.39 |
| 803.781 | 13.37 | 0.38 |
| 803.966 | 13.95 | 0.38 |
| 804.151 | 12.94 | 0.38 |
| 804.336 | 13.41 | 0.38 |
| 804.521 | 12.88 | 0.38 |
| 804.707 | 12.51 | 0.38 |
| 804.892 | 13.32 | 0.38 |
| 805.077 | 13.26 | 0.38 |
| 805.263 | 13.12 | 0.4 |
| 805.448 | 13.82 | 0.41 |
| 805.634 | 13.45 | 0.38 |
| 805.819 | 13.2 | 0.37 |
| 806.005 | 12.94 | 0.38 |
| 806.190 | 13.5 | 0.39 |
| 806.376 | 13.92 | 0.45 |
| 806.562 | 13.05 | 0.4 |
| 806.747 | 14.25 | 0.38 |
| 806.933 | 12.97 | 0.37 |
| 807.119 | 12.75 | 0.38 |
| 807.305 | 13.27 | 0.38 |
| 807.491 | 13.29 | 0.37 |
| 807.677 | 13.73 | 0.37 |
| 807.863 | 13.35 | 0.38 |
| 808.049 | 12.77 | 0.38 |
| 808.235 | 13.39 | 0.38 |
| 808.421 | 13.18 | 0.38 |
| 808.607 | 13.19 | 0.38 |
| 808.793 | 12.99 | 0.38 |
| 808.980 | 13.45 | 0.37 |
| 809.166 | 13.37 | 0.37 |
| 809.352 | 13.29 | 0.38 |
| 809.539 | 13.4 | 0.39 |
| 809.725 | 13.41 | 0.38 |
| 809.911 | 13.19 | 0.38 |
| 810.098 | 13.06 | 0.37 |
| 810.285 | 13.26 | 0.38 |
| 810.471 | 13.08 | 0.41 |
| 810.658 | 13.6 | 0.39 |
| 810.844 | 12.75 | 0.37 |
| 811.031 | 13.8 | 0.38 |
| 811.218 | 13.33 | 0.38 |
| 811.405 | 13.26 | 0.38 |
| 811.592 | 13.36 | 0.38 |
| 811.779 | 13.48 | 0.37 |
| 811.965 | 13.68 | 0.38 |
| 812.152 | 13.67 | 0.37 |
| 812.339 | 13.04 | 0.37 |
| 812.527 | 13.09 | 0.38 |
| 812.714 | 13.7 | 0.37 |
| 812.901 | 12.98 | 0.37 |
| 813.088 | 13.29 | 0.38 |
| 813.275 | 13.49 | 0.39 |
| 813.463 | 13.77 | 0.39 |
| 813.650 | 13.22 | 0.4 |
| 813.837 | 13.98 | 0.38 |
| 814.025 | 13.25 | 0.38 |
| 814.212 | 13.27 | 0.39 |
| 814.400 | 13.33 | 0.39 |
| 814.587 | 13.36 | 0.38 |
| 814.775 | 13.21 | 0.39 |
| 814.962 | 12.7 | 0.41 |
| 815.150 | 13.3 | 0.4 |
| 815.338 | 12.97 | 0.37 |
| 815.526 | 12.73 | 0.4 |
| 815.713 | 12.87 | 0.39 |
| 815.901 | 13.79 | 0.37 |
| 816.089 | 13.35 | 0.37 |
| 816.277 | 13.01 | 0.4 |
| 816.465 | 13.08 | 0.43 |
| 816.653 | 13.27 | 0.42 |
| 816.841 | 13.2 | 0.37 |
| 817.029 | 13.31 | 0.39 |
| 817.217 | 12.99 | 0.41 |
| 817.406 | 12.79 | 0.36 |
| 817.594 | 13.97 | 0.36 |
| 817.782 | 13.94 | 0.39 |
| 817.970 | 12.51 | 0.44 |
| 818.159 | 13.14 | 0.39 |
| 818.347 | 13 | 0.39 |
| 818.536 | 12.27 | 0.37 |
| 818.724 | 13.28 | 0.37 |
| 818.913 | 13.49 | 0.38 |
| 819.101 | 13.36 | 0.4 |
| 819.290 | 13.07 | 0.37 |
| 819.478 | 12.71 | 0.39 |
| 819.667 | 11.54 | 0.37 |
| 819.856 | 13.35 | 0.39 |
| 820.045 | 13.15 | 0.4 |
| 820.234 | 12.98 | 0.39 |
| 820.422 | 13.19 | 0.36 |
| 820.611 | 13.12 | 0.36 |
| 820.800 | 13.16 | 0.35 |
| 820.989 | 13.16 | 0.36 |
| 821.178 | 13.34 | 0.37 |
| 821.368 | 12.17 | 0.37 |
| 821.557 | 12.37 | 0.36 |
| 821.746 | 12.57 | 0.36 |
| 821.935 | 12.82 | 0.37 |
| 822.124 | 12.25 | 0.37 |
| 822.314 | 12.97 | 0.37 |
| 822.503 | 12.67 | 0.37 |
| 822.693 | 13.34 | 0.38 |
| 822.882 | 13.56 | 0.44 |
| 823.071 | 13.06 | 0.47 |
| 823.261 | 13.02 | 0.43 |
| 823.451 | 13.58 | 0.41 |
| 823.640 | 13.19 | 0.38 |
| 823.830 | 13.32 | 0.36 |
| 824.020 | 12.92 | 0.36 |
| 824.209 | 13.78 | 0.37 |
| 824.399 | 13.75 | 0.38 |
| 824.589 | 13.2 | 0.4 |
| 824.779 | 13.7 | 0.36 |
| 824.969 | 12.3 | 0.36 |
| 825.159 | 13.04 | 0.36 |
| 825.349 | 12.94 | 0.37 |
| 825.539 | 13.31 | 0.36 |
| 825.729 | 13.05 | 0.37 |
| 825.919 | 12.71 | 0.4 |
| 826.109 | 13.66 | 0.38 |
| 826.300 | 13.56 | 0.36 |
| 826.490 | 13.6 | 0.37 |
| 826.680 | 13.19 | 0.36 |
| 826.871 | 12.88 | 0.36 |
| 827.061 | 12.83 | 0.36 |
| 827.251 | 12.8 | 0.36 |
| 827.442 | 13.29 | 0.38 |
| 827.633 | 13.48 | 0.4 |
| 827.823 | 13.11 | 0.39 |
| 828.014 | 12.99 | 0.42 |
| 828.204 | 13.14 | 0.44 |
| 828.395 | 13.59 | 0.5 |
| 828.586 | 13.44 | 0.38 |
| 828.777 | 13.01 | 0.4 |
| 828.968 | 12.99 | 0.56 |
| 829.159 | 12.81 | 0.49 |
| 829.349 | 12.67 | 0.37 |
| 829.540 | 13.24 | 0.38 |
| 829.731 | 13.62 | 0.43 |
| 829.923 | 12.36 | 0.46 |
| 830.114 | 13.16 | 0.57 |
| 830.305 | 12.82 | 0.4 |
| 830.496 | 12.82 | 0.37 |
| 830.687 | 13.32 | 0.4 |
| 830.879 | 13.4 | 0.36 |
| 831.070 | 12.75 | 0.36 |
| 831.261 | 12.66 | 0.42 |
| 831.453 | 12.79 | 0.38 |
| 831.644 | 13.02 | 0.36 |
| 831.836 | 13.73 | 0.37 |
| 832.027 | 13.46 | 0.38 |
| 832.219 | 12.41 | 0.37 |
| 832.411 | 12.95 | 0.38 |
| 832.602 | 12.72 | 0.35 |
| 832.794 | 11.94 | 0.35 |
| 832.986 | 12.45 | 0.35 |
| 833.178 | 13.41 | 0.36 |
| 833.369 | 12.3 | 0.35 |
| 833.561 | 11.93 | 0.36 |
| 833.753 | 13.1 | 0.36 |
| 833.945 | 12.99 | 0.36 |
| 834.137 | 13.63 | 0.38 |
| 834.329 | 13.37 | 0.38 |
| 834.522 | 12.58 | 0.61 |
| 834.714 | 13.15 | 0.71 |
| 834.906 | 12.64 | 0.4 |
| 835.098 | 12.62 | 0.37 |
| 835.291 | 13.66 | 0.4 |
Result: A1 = 13.3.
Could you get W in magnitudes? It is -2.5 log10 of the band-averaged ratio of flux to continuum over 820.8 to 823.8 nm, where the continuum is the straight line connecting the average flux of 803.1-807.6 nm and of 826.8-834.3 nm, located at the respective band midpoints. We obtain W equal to 0.012 mag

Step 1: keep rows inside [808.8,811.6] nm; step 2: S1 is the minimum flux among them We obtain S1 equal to 12.75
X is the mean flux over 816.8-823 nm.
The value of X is 13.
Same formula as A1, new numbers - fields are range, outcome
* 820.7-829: 13.1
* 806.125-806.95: 13.6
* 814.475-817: 13.2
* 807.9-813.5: 13.3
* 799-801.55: 13.4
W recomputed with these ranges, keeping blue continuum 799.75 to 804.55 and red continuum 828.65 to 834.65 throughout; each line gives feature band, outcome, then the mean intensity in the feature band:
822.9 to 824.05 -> -0.015 mag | 13.2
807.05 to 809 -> 0.003 mag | 13.2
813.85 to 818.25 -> -0.006 mag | 13.2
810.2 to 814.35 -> -0.016 mag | 13.4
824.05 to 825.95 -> -0.015 mag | 13.2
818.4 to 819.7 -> 0.017 mag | 12.9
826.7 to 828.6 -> -0.014 mag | 13.1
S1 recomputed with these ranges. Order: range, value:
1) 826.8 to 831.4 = 12.36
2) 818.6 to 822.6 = 11.54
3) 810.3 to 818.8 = 12.27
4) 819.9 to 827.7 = 12.17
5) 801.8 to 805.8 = 11.95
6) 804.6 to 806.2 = 12.51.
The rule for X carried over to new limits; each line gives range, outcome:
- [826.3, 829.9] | 13.1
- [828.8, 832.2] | 13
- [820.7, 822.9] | 12.8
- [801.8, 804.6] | 13.2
